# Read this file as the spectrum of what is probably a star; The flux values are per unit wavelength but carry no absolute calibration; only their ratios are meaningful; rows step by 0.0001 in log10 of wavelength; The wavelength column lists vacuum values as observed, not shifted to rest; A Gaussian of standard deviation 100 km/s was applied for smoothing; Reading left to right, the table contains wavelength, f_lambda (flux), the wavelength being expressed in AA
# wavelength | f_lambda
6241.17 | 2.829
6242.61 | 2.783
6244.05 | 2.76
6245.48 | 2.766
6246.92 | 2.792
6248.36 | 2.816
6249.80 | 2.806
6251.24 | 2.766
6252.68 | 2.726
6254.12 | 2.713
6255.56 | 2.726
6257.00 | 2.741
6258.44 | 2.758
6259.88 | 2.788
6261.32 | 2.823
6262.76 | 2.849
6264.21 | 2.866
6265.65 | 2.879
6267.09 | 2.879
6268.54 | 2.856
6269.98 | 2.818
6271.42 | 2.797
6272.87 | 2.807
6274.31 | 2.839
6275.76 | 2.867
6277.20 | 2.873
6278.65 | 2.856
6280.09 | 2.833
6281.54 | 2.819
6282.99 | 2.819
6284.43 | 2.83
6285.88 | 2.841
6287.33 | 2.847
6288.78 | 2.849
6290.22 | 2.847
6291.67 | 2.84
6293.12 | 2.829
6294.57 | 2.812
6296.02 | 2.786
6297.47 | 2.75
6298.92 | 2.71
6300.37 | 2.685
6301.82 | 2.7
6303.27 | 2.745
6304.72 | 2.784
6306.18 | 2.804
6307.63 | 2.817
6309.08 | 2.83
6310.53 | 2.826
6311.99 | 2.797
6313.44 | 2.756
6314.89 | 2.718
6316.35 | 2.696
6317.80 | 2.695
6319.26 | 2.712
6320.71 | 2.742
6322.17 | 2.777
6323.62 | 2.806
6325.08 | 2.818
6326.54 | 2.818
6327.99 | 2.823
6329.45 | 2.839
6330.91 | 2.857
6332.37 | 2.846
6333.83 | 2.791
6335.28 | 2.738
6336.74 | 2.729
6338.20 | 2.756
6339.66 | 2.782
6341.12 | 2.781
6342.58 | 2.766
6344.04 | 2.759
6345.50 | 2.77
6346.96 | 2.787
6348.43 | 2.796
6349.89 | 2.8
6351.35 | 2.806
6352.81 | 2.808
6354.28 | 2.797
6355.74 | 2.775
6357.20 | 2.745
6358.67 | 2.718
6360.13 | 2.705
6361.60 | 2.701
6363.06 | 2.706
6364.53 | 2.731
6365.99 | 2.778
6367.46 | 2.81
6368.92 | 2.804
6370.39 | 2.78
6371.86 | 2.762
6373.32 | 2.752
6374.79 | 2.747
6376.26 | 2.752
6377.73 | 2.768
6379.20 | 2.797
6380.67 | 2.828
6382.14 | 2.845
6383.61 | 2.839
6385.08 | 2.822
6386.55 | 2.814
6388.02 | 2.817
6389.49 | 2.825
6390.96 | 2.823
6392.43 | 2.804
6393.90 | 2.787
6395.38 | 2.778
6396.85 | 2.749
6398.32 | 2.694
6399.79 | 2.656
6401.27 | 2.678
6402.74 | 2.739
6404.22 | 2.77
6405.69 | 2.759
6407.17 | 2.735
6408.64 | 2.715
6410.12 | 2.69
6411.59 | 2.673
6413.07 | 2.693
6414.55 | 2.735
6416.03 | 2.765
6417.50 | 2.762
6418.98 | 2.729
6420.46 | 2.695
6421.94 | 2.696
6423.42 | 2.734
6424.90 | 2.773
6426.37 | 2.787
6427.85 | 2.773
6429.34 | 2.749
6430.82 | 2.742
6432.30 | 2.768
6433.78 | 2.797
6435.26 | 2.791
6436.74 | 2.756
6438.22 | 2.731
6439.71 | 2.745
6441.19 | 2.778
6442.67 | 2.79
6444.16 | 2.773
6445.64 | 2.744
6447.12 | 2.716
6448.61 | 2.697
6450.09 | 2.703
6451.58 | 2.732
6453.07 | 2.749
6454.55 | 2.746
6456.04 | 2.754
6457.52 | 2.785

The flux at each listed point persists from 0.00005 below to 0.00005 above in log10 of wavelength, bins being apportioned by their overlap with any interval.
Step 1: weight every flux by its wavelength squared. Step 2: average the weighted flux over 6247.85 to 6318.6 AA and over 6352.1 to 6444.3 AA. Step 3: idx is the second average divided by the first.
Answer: 1.0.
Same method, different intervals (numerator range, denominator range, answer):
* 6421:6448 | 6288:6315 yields 1.03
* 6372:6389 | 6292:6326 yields 1.03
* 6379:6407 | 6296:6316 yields 1.03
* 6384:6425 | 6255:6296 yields 1.01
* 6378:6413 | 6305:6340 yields 1.02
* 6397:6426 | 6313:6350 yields 1.01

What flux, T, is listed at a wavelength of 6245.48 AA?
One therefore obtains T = 2.766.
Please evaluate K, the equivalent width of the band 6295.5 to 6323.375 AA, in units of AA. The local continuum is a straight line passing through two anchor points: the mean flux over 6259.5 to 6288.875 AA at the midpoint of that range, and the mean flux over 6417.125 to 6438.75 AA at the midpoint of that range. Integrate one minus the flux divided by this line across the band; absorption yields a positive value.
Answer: 0.64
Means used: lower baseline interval 2.84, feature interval 2.76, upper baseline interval 2.75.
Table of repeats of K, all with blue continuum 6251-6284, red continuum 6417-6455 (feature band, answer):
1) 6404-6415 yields 0.2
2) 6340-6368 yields 0.2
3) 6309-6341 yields 0.1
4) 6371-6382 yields 0.0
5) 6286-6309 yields 0.1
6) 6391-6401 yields 0.1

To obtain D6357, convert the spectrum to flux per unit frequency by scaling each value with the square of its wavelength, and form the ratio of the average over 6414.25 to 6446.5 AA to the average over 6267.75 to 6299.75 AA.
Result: 1.02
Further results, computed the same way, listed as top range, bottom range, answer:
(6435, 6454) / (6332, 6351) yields 1.02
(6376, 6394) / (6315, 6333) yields 1.03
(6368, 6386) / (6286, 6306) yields 1.03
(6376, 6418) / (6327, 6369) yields 1.01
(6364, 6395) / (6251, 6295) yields 1.02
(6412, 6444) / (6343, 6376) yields 1.02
